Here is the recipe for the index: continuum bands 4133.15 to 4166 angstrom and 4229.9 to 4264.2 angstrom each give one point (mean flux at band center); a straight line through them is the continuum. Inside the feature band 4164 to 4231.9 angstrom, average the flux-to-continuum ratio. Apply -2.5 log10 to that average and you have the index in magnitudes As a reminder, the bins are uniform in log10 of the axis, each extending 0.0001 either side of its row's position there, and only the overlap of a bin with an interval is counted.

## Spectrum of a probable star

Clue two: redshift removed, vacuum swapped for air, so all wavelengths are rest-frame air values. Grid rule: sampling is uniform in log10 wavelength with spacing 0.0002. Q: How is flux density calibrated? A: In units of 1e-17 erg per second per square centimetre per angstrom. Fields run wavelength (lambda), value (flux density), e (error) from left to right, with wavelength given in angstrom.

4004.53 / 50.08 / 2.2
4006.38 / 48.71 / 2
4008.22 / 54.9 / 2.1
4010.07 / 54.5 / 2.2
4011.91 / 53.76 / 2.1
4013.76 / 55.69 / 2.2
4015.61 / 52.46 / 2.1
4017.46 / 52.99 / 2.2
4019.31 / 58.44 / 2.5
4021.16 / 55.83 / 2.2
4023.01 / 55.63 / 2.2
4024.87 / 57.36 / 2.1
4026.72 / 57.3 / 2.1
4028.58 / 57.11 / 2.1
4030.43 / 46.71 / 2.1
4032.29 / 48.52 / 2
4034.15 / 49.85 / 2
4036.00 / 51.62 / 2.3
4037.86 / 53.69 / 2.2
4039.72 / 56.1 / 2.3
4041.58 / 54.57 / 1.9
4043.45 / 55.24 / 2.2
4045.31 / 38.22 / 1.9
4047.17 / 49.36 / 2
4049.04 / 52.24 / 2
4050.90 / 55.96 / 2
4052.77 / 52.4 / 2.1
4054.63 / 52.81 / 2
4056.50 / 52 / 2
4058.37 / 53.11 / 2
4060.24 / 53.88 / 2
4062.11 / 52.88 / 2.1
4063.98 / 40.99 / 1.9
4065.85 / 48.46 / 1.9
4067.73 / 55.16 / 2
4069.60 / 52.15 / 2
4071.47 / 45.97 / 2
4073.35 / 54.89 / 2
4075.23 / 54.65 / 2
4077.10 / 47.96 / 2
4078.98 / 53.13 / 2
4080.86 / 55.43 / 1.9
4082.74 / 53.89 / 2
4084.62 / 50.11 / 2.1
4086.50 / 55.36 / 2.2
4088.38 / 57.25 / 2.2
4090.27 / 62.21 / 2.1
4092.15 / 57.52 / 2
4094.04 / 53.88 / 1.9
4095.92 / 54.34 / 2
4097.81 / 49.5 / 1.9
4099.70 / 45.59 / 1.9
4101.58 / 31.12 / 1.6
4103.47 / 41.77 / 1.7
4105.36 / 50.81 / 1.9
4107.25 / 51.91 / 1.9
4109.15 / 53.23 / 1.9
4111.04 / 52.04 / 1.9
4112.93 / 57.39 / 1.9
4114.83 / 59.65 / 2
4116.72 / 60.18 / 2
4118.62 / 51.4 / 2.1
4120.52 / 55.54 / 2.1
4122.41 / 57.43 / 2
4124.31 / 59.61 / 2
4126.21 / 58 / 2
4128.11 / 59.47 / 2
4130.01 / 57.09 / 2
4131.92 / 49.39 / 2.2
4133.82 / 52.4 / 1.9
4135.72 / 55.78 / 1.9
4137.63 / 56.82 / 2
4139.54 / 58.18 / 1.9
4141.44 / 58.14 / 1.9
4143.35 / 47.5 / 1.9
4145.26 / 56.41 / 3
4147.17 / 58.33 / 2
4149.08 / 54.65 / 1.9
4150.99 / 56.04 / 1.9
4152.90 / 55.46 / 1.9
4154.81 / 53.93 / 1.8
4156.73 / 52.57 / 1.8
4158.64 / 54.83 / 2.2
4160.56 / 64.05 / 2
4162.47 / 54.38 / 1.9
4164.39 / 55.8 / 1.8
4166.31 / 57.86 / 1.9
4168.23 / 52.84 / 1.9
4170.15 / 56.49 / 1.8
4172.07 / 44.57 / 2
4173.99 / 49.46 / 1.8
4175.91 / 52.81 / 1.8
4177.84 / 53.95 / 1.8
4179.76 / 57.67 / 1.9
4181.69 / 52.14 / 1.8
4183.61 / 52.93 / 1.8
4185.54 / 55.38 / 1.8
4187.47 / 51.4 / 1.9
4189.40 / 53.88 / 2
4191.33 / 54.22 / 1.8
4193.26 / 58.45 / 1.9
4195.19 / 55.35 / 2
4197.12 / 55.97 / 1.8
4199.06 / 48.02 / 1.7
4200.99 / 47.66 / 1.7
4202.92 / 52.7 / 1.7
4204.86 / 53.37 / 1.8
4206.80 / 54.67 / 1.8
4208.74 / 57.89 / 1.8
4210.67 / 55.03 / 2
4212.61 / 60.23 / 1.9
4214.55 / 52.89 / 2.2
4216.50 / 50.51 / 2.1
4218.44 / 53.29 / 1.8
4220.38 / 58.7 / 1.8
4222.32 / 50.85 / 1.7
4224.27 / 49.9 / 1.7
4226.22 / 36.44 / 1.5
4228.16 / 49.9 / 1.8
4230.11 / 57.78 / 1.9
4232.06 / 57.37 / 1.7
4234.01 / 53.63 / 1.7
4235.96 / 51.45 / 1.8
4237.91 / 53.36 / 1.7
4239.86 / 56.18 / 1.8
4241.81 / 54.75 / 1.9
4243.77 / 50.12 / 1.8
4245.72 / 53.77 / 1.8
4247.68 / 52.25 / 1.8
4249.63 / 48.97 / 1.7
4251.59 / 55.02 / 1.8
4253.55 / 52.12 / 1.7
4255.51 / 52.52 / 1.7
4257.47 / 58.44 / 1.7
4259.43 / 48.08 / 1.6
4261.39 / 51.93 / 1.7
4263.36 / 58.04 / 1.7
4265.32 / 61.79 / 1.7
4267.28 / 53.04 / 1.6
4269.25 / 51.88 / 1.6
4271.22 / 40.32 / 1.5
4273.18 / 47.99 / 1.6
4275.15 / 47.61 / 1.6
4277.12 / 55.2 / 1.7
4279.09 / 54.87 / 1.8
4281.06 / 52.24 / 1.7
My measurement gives 0.03 mag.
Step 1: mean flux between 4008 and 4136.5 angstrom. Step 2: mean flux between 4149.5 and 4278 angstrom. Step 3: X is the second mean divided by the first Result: 1.01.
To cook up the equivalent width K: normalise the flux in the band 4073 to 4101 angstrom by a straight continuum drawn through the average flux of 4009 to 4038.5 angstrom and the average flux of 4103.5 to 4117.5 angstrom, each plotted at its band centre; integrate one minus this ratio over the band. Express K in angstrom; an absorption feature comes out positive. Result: 0.3 angstrom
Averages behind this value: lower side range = 53.9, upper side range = 54.1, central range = 53.4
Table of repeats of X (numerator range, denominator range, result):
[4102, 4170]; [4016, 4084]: 1.05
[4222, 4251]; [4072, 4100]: 0.96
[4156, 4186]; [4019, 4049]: 1.03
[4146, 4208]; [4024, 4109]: 1.05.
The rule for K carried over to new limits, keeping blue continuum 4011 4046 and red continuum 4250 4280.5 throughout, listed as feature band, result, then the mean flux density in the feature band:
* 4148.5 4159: -0.3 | 54.6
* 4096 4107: 1.6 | 45.1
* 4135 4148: -0.7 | 55.8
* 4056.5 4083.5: 0.8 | 51.6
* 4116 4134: -1.1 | 56.1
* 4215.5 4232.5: 0.4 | 51.4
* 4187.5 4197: -0.4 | 55.1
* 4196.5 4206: 0.2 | 51.4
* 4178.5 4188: -0.2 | 54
